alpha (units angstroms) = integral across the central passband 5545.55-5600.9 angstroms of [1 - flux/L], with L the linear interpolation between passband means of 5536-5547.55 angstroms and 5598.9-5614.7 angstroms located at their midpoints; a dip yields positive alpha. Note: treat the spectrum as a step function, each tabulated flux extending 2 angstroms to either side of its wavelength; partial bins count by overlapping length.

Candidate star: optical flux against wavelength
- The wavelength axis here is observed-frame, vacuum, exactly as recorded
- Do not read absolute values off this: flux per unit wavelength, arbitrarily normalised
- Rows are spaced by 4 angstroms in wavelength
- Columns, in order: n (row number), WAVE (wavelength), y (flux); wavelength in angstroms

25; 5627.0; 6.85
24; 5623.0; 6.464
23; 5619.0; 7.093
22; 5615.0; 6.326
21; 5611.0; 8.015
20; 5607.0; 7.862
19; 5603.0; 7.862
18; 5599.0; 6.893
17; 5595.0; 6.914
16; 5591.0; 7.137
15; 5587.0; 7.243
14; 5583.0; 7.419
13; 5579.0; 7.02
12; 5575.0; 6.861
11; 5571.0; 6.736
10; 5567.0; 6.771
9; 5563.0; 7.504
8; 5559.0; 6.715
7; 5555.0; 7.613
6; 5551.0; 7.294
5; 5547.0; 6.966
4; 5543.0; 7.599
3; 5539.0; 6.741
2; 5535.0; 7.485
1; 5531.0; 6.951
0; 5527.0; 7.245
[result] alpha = 2.2 angstroms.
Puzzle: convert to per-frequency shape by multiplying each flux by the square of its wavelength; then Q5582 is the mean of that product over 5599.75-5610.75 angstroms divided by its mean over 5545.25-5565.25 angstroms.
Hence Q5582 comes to 1.10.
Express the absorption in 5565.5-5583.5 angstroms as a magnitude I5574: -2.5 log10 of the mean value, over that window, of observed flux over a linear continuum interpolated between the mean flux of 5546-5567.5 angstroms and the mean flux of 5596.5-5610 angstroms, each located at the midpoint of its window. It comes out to 0.06 mag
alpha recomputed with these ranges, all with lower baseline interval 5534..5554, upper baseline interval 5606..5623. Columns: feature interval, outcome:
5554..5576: 0.6 angstroms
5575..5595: 0.2 angstroms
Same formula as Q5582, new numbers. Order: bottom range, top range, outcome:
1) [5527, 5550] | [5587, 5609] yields 1.04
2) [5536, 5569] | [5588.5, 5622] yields 1.03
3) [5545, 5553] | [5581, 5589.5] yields 1.04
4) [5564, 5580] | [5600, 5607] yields 1.14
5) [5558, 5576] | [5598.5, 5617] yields 1.09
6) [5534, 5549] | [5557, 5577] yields 0.97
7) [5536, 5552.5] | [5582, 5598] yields 1.01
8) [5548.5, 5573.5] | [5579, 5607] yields 1.04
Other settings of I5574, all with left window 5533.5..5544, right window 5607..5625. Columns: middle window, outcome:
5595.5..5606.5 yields -0.041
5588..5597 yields 0.011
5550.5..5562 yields -0.004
